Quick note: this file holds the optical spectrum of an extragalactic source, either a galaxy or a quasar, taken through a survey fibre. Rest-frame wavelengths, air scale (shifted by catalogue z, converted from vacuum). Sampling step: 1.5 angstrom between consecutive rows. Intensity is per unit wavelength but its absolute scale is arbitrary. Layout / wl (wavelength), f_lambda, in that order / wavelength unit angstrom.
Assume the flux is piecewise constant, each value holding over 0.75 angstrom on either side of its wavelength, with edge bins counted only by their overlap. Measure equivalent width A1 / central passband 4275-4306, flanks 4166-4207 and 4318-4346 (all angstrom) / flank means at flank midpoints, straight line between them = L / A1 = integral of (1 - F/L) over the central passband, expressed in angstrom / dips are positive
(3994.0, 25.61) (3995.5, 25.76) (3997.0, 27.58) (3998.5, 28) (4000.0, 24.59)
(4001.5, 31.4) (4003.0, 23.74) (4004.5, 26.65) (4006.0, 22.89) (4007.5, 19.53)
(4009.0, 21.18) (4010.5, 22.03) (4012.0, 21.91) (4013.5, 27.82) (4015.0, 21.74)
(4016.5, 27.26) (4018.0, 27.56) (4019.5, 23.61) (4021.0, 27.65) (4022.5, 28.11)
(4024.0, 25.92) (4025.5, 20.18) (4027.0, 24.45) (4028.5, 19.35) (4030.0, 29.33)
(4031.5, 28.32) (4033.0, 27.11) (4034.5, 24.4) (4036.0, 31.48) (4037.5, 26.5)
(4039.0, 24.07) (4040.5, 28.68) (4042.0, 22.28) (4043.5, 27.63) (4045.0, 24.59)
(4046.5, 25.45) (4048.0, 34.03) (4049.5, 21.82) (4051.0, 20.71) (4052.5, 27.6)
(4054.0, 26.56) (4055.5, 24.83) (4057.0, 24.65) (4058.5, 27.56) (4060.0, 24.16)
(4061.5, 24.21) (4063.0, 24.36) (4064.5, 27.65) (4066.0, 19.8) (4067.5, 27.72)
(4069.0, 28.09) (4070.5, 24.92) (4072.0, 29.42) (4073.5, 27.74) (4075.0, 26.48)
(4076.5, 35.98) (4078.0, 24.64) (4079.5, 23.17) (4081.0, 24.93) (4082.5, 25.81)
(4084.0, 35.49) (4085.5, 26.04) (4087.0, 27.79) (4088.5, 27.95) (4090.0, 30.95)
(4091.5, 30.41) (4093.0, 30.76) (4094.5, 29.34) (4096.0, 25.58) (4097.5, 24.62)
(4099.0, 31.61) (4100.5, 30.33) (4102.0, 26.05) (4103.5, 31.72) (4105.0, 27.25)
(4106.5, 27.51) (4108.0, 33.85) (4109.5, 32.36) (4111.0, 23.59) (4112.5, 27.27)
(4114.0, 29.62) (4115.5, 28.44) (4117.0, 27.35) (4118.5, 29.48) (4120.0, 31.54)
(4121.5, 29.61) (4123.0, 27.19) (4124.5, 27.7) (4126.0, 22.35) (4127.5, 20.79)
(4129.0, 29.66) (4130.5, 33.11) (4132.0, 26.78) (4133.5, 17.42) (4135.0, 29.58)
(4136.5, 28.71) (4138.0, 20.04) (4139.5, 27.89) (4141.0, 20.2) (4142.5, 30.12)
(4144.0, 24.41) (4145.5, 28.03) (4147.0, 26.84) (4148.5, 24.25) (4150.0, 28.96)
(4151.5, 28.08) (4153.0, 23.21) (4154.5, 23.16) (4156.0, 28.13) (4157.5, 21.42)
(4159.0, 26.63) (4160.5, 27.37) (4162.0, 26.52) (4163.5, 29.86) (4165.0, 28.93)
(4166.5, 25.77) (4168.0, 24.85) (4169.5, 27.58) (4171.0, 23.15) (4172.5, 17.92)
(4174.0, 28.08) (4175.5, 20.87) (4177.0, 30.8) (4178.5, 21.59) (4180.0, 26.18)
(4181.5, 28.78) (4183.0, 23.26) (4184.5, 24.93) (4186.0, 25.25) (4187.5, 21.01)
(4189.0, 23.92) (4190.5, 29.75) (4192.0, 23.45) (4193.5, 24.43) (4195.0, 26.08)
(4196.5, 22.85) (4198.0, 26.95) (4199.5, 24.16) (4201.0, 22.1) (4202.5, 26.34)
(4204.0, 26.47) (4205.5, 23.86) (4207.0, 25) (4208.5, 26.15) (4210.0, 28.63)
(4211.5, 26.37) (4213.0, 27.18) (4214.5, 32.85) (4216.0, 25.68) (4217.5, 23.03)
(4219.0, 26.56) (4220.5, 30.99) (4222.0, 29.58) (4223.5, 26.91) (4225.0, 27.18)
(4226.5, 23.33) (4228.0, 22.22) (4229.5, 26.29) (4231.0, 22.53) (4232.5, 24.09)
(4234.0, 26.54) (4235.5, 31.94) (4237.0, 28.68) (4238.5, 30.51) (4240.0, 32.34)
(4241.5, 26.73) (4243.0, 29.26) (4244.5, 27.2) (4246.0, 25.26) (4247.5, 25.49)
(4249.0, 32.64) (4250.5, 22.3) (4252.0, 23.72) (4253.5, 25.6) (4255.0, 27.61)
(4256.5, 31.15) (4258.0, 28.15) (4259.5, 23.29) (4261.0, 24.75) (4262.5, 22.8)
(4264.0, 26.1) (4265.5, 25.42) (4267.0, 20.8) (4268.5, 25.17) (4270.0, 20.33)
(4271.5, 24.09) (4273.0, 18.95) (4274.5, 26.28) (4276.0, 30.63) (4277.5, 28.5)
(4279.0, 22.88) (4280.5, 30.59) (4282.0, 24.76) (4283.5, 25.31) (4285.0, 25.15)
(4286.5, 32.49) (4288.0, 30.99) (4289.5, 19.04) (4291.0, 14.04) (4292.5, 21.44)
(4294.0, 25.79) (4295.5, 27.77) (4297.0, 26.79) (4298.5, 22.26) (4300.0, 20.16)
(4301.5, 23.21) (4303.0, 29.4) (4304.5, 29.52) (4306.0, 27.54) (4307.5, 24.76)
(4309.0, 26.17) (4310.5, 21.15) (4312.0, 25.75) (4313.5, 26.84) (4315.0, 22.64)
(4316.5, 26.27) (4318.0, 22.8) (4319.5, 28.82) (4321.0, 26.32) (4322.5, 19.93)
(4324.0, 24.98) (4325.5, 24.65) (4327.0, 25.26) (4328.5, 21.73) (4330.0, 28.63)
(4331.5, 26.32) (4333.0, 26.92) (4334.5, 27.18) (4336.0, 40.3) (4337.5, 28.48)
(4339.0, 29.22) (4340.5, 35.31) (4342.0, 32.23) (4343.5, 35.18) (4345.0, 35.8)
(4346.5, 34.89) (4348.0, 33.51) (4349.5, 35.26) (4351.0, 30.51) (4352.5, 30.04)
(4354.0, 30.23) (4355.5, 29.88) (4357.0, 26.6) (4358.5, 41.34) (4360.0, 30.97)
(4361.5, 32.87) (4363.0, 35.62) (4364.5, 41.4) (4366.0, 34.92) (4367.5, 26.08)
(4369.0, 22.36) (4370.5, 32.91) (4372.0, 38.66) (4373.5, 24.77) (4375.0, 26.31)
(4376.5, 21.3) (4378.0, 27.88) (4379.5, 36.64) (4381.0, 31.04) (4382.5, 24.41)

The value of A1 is 2.2 angstrom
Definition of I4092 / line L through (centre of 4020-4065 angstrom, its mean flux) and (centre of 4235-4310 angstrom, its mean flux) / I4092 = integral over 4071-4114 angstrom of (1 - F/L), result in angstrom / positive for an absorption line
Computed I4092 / -4.6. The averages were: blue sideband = 25.8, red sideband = 25.9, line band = 28.5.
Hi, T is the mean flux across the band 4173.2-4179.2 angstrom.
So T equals 25.3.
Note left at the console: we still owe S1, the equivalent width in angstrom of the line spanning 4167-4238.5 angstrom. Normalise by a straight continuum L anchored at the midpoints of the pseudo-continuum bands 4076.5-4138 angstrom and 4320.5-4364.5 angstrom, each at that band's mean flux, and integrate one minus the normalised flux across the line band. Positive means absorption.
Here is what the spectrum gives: 8.1 angstrom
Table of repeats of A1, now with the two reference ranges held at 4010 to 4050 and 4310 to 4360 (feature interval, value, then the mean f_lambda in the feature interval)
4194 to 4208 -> 1.36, 24.9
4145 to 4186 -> 2.20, 25.7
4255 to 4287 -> 3.08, 25.6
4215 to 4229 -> 0.76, 26.3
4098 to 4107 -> -0.85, 29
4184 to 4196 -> 1.15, 24.8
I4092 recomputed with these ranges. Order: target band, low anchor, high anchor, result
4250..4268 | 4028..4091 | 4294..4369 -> 1.9 angstrom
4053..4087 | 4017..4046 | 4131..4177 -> -1.1 angstrom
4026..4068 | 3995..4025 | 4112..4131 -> 0.7 angstrom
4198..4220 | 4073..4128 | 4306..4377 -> 2.0 angstrom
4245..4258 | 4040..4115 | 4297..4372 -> 0.7 angstrom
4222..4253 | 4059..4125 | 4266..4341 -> -0.5 angstrom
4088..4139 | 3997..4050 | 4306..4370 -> -2.6 angstrom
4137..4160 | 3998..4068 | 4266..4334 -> -0.3 angstrom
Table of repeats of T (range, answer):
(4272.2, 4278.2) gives 26.1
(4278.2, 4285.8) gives 25.8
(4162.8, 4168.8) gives 27.3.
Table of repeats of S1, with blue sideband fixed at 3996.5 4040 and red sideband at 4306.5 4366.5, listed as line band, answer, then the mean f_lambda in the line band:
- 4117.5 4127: -0.38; 27.8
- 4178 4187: 0.82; 25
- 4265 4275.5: 2.02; 23.1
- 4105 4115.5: -0.92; 28.9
